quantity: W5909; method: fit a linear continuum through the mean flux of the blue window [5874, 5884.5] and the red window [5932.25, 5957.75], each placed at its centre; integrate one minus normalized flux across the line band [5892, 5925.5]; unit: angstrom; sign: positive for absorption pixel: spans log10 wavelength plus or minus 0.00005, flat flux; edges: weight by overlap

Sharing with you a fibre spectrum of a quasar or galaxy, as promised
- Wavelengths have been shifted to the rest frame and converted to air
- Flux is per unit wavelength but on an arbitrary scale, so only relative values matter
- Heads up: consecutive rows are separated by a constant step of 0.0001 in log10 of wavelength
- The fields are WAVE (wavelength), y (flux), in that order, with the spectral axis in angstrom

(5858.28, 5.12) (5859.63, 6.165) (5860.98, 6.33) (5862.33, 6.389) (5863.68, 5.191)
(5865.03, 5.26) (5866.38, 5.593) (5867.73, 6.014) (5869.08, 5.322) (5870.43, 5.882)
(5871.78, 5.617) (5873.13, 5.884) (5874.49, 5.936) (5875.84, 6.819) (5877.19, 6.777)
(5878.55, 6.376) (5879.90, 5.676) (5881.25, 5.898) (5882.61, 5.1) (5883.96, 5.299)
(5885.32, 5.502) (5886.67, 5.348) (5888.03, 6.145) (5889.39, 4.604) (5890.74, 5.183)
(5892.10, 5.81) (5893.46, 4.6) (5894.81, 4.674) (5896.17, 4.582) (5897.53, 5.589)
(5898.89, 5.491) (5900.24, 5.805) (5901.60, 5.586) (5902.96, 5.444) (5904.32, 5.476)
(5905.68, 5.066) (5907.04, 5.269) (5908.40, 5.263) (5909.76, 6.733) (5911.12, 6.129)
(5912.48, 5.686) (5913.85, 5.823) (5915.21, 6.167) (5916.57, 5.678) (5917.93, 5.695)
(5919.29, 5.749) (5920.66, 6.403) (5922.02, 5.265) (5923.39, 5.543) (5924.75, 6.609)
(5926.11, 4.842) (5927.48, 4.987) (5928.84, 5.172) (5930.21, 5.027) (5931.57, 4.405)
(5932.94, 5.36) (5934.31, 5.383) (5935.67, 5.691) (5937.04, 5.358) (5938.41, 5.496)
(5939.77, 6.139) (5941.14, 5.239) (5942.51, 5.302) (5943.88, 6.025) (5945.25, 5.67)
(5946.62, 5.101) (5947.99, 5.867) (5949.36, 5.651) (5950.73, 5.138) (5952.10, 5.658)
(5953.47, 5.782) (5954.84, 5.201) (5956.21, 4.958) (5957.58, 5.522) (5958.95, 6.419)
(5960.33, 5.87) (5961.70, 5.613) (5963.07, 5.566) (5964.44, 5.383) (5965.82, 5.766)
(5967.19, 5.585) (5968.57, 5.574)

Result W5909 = 1.0 angstrom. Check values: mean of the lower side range 6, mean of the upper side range 5.5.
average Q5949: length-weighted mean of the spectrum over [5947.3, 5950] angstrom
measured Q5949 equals 5.76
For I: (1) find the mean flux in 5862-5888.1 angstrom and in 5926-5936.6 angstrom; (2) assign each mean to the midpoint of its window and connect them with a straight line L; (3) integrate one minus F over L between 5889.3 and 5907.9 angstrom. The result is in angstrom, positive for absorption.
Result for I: 0.88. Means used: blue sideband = 5.79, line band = 5.25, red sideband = 5.13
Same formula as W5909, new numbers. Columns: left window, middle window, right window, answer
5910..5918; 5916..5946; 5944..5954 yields 1.3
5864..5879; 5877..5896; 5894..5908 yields 0.6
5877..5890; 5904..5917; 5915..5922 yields 0.2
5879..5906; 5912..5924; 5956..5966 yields -0.7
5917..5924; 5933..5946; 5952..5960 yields 0.2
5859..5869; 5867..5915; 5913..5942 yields 0.6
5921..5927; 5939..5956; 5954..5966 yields 0.1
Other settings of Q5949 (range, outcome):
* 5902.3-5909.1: 5.31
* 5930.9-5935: 5.05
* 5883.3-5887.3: 5.38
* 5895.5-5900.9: 5.37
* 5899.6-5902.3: 5.69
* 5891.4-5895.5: 5.03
